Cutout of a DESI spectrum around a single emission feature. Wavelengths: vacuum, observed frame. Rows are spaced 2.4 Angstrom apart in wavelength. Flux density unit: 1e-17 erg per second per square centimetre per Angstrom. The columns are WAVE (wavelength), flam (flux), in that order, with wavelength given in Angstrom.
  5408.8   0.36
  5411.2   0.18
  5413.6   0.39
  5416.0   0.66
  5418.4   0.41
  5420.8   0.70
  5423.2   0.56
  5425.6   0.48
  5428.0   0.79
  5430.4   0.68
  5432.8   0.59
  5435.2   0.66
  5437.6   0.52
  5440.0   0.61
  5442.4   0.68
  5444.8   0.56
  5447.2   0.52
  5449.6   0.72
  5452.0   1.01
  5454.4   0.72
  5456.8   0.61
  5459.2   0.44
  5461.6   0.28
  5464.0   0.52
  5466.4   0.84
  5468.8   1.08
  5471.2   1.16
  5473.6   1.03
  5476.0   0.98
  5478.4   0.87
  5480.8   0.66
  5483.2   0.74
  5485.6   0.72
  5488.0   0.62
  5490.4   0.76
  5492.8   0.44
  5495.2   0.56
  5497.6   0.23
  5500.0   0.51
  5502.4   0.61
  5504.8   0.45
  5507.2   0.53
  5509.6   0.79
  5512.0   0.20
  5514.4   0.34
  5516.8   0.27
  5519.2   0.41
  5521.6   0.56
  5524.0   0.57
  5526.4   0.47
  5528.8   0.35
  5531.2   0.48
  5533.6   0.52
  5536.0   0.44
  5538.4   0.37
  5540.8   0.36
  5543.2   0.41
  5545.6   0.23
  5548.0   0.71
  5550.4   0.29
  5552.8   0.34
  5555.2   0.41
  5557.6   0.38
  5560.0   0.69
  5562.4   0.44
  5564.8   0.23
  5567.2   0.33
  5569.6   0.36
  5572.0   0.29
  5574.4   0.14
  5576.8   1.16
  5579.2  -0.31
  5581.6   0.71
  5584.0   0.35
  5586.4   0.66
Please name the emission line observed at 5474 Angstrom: C III] 1909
